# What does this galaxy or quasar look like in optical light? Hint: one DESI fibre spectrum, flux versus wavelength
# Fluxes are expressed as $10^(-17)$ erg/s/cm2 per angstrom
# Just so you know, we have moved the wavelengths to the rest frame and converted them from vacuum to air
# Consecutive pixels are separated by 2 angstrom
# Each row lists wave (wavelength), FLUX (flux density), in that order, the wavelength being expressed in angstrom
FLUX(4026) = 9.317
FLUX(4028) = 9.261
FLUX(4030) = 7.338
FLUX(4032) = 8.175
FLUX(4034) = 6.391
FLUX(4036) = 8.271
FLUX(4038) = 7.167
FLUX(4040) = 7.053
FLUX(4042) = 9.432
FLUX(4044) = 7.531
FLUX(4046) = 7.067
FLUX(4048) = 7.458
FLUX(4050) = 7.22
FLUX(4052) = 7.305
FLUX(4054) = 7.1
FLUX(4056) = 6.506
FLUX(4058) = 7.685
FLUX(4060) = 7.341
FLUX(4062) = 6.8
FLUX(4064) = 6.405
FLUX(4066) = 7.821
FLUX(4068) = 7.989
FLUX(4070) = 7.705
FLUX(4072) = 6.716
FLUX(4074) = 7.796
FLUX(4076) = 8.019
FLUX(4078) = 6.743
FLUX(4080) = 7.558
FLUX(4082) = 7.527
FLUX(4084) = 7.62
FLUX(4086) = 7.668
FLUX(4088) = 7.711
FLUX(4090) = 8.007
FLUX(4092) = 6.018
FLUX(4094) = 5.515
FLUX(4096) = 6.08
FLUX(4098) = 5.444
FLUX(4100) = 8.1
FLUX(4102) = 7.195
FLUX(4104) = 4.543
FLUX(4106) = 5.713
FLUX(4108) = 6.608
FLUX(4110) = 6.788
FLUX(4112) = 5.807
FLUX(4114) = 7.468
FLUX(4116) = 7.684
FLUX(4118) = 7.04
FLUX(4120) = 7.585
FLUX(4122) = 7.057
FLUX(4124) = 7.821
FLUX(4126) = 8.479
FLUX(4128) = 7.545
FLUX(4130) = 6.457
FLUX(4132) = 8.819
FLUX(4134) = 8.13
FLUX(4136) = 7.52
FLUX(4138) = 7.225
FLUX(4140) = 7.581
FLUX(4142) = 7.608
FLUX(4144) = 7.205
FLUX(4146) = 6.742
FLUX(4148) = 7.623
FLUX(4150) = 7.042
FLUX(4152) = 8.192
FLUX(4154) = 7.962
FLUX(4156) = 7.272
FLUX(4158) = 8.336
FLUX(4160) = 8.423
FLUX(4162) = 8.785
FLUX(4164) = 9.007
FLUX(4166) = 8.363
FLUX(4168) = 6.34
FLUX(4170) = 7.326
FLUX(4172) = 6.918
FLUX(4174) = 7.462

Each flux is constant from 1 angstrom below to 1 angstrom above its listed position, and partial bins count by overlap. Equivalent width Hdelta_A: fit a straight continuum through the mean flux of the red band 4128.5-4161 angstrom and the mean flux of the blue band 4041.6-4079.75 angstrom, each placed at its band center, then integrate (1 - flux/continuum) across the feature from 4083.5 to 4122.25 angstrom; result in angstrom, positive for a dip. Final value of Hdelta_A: 3.8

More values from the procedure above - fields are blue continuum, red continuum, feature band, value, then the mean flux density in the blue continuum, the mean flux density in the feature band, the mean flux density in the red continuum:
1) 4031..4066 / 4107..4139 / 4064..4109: 2.31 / 7.36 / 6.99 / 7.38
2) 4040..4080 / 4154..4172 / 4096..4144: 3.66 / 7.4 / 7.12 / 7.92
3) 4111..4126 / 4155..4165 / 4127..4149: 0.83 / 7.29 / 7.5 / 8.36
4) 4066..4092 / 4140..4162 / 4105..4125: 1.73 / 7.54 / 6.96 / 7.69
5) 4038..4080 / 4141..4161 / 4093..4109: 2.88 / 7.38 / 6.15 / 7.64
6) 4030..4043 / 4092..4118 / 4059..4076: -0.57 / 7.72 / 7.36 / 6.42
